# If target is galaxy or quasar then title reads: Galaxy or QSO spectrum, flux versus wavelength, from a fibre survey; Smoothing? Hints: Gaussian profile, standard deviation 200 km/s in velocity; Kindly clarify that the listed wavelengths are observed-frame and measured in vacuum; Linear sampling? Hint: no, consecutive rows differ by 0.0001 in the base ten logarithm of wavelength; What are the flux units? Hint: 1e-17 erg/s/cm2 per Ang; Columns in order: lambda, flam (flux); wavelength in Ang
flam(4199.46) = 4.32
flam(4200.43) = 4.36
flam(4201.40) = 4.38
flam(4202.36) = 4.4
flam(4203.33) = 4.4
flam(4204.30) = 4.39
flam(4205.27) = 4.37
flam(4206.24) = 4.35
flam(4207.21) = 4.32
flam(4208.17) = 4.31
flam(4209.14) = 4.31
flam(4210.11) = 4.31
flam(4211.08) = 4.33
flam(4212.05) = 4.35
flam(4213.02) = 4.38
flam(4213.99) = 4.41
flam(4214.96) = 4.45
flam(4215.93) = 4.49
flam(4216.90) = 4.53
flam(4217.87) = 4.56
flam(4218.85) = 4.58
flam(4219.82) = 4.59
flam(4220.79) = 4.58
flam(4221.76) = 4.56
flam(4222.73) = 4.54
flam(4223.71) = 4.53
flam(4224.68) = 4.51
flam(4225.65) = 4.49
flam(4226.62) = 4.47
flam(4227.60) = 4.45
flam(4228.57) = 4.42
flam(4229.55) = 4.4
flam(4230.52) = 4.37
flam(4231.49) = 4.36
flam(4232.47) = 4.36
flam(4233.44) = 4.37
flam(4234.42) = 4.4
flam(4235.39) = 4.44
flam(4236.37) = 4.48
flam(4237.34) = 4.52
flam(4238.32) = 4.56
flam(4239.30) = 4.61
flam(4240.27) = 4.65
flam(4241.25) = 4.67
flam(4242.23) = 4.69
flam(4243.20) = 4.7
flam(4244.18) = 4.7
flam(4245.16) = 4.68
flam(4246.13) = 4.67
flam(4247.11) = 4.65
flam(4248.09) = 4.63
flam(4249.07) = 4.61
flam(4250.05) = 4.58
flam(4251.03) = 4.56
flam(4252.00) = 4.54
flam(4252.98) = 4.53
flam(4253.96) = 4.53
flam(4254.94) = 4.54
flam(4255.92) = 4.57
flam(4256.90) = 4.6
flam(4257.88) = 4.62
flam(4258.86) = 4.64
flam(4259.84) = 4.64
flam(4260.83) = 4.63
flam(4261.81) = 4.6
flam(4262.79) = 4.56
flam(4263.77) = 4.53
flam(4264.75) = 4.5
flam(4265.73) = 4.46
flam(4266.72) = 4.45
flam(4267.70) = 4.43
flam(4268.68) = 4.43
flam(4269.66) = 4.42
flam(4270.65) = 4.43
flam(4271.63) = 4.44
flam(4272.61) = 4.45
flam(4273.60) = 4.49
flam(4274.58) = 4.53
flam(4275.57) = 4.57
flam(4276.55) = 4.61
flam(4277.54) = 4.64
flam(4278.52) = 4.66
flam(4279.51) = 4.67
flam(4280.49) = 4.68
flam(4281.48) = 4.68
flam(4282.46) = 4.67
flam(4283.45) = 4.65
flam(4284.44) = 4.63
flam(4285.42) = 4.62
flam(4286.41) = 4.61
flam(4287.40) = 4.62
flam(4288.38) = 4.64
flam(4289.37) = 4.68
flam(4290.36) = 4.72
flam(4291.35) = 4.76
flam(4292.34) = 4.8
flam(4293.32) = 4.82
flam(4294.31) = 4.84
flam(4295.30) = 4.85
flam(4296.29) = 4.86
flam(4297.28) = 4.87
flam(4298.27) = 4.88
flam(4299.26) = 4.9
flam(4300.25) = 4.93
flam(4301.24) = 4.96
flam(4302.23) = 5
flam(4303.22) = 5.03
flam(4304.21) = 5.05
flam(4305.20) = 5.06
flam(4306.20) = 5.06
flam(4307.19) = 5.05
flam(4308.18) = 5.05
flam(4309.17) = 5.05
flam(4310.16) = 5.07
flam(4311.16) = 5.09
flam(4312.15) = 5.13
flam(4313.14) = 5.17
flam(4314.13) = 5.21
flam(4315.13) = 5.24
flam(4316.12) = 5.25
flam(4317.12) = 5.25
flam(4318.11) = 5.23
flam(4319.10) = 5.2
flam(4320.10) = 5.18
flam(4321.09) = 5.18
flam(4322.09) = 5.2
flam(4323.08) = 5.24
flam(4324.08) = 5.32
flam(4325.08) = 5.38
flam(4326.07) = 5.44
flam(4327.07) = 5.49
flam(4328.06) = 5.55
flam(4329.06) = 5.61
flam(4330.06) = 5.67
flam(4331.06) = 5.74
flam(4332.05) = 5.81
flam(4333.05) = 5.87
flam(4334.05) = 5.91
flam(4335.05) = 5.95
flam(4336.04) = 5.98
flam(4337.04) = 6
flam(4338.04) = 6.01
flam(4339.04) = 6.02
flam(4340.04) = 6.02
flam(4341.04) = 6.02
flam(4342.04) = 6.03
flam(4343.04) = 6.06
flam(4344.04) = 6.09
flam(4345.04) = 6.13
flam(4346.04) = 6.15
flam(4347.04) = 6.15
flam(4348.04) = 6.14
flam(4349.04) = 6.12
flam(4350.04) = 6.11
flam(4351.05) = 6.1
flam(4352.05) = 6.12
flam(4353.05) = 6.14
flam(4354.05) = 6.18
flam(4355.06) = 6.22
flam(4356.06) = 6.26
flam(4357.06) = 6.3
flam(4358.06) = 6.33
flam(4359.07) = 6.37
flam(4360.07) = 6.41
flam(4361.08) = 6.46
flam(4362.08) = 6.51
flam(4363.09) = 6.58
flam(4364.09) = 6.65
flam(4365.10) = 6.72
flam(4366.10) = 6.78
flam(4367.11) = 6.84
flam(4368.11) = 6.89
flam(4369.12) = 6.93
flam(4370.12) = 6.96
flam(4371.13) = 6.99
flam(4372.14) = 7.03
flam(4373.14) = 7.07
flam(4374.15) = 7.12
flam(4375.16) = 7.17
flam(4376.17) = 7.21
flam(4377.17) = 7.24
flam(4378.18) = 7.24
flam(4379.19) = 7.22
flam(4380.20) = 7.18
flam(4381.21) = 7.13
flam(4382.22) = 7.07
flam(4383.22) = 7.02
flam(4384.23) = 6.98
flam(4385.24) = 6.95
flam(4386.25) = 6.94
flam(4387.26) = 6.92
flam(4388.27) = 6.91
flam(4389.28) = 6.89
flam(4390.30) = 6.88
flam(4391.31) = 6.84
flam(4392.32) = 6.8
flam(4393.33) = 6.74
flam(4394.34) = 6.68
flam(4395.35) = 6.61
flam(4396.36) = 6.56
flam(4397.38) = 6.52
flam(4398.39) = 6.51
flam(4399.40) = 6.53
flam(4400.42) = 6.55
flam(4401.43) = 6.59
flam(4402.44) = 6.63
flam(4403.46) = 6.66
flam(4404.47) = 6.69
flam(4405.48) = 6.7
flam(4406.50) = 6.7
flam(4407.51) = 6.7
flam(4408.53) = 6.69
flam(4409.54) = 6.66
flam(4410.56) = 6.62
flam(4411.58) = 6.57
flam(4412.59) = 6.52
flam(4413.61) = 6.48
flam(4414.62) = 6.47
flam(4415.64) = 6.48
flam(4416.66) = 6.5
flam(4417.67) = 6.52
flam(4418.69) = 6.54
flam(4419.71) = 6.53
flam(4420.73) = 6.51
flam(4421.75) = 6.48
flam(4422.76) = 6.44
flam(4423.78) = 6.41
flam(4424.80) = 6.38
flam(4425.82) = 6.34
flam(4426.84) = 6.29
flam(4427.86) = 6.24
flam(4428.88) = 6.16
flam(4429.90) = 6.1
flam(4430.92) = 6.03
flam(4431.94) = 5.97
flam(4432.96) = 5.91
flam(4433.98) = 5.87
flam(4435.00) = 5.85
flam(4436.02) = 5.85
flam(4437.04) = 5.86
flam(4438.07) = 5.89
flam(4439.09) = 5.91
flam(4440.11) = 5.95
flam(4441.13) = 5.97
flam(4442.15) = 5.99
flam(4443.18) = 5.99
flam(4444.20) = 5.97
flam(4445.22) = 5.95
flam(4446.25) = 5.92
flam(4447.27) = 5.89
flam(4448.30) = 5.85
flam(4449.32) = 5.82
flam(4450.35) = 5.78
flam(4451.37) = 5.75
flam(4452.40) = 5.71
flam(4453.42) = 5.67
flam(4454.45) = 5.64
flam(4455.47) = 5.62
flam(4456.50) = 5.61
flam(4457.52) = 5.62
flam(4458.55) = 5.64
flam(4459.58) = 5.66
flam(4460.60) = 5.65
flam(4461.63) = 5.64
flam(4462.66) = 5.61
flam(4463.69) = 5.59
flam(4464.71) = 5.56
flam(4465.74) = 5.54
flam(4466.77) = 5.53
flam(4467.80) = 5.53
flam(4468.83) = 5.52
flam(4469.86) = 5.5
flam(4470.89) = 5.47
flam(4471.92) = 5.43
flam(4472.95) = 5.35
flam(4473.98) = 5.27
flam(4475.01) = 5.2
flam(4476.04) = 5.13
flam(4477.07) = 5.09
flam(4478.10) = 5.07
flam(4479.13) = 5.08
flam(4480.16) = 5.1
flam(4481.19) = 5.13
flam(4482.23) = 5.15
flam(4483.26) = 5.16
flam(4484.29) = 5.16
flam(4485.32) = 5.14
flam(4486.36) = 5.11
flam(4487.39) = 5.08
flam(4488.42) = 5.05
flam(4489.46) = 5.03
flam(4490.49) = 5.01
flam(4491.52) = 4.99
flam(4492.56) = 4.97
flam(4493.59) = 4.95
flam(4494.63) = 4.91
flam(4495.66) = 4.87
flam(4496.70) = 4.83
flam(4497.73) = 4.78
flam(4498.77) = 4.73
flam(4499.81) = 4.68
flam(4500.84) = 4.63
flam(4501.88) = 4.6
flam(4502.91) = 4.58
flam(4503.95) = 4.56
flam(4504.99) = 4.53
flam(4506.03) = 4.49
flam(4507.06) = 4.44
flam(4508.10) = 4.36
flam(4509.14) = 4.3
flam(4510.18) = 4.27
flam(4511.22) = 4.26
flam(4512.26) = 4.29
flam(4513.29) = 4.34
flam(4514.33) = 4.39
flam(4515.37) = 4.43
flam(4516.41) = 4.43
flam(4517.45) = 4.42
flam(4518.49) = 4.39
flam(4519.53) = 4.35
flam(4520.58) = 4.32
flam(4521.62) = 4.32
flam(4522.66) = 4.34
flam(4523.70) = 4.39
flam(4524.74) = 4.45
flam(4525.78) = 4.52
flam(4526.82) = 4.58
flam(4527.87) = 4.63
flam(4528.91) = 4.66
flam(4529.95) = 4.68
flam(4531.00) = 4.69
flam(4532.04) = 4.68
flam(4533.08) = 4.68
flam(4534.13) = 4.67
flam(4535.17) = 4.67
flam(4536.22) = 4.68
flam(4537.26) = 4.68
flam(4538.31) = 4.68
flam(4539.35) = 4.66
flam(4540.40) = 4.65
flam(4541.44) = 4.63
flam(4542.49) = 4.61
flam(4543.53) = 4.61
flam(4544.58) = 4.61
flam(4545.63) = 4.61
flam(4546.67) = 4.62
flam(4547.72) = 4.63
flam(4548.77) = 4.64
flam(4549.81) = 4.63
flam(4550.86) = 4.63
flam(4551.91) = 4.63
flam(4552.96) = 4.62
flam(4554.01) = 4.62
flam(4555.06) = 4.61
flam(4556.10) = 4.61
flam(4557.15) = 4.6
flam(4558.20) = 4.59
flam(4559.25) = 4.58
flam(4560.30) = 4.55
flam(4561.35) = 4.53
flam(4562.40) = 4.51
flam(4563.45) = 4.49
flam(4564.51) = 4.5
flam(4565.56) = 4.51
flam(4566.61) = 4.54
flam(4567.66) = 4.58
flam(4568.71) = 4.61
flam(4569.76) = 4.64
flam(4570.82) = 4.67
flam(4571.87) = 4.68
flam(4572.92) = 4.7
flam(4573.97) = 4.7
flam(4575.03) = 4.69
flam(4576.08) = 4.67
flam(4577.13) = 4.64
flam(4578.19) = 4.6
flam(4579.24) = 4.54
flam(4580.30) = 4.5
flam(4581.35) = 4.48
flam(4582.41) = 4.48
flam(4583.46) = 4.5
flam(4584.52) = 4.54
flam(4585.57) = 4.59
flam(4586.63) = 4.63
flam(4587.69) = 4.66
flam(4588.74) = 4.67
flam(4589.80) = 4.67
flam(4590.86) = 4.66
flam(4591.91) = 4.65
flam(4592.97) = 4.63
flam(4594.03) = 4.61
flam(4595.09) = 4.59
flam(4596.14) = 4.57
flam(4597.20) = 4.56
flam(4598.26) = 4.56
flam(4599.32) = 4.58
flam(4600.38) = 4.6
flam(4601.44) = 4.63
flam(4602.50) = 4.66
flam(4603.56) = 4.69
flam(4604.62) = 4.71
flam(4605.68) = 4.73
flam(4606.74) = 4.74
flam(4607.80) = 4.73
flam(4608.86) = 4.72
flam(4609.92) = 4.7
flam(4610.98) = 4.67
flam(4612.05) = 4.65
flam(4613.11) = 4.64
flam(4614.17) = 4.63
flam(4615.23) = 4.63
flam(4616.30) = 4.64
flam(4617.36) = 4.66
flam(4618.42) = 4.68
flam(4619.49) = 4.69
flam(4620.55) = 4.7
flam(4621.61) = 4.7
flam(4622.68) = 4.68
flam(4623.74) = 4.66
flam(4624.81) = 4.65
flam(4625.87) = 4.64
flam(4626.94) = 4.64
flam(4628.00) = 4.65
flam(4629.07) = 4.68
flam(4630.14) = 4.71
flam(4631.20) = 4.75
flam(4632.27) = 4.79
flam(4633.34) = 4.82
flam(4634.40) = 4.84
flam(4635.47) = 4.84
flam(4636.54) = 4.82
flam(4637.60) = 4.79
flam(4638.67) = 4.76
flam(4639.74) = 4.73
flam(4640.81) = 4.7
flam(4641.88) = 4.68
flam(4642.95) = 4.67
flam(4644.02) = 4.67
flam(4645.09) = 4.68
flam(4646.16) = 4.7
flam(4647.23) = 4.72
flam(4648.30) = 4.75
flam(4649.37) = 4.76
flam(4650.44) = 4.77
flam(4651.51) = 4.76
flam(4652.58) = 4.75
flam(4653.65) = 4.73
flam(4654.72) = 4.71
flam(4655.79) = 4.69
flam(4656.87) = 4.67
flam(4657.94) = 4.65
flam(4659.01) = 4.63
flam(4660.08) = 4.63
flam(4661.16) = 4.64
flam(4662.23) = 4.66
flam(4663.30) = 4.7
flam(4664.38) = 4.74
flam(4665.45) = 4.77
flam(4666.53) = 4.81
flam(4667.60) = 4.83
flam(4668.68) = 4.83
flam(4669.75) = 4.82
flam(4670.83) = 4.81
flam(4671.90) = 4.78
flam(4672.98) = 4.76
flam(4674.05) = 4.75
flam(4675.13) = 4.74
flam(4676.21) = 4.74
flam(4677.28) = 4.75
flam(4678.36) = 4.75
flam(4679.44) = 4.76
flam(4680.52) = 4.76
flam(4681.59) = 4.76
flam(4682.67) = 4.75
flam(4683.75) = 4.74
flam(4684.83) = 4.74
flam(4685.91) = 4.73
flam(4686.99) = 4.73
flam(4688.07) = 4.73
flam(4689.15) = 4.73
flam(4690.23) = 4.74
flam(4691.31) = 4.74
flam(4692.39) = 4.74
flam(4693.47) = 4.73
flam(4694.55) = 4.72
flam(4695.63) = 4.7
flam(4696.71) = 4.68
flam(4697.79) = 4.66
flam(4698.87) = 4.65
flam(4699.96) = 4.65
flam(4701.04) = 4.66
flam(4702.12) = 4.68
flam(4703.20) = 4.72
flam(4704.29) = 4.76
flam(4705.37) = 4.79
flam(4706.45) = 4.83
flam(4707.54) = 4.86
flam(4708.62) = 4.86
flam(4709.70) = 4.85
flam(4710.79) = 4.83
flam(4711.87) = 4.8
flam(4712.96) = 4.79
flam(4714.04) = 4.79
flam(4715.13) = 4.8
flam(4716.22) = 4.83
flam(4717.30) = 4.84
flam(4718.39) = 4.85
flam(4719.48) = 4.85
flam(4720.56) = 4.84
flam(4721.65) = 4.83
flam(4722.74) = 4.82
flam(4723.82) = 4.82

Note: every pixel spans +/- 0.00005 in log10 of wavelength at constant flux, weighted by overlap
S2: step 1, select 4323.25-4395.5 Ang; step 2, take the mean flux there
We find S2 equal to 6.43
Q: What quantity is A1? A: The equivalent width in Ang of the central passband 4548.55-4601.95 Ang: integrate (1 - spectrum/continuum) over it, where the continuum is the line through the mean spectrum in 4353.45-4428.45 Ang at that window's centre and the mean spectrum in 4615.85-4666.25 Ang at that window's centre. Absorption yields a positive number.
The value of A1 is 6.45 Ang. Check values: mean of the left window 6.69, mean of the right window 4.71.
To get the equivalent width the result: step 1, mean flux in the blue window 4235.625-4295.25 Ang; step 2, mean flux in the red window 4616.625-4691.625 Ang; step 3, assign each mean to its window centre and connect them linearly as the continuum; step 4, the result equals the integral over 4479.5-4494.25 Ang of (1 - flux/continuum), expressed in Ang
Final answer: -1.3 Ang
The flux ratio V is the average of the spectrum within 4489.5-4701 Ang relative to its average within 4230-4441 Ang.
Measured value 0.82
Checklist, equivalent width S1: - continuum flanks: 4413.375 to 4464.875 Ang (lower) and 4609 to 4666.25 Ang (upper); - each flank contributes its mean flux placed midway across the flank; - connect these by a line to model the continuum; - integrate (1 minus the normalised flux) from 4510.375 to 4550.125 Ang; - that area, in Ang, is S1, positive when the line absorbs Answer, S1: 6.4 Ang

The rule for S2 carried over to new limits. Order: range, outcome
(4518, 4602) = 4.59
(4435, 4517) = 5.23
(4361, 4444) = 6.59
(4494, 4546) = 4.55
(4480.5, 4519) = 4.72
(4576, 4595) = 4.59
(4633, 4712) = 4.74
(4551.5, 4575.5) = 4.6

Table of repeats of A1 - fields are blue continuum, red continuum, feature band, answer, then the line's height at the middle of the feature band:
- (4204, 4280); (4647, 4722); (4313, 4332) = -3.3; 4.56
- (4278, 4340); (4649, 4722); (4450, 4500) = -3.2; 4.97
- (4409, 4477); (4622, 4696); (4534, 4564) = 4.1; 5.34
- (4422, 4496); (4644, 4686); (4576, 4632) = 3.9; 4.99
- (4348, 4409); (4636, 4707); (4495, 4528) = 7.5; 5.81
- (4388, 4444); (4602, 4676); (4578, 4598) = 2.0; 5.1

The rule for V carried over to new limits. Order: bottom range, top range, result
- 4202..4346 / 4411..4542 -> 1.09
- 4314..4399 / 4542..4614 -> 0.73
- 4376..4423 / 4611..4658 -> 0.70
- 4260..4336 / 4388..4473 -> 1.24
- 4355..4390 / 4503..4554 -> 0.66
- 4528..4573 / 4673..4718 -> 1.03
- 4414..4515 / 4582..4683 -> 0.86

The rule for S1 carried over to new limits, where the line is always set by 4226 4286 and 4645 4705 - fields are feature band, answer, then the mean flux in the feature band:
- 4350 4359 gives -3.2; 6.2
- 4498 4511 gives 0.4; 4.51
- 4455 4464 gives -1.9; 5.62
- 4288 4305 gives -1.1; 4.86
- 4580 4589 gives 0.3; 4.56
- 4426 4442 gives -4.7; 6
